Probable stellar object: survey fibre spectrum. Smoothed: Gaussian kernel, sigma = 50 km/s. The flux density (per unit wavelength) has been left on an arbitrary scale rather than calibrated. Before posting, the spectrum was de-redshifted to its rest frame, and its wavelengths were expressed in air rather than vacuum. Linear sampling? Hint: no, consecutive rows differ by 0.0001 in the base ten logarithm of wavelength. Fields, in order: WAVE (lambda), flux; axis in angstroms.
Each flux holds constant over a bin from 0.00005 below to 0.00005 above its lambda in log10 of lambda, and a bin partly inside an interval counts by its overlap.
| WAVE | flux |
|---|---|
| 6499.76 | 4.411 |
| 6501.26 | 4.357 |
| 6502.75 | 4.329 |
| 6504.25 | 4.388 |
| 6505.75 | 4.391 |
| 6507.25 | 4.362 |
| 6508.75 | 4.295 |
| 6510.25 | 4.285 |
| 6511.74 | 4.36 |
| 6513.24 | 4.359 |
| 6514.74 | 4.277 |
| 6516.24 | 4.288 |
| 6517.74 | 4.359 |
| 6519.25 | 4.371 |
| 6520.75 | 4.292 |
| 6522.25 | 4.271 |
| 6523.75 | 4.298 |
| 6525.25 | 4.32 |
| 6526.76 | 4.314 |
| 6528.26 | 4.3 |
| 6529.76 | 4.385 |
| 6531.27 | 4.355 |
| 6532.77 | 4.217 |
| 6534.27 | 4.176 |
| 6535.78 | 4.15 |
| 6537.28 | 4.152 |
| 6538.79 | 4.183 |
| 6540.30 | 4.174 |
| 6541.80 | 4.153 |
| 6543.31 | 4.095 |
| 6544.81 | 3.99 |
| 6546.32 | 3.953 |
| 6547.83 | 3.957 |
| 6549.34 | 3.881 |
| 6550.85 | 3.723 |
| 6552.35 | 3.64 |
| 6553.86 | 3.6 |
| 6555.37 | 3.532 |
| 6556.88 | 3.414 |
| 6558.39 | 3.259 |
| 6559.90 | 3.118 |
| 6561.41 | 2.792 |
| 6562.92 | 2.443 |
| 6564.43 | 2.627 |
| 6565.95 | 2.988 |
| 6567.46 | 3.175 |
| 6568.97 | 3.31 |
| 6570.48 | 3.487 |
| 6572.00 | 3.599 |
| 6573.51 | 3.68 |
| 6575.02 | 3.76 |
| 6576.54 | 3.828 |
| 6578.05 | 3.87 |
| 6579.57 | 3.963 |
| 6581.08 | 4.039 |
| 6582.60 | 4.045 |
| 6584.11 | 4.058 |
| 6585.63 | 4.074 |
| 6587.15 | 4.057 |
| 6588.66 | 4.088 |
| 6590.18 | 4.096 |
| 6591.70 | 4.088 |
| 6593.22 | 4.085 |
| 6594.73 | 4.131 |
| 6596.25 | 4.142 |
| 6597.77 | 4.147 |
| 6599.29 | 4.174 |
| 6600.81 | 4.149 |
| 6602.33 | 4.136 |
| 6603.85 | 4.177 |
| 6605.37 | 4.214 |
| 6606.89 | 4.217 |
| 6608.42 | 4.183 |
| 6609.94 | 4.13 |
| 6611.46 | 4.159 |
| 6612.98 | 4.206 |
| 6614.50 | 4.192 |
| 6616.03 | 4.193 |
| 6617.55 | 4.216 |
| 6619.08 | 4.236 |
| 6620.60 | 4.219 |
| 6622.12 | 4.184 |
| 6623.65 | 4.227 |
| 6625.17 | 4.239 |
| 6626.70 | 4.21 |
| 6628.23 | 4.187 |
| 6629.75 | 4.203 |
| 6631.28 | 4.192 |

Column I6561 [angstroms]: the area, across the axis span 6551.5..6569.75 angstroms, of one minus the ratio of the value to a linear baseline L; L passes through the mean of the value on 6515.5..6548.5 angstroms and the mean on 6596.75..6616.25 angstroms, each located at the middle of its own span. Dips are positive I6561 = 4.5 angstroms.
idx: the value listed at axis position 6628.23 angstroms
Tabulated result 4.187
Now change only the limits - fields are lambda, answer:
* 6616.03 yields 4.193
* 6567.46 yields 3.175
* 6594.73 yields 4.131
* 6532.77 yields 4.217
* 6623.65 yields 4.227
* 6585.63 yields 4.074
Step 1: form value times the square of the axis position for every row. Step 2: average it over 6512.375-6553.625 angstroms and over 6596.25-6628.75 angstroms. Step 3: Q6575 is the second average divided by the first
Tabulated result 1.0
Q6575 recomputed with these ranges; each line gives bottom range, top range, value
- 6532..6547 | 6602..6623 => 1.04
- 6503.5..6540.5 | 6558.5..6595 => 0.86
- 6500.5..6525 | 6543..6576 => 0.81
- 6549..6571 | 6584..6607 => 1.28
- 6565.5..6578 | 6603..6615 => 1.20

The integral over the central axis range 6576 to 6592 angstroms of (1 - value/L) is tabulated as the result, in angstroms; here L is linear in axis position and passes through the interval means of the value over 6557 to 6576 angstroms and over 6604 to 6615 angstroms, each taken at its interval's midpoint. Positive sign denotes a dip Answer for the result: -1.86 angstroms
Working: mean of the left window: 3.2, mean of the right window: 4.19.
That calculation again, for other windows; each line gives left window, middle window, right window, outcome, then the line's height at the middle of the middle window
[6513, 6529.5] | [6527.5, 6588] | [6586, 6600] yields 6.56 angstroms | 4.21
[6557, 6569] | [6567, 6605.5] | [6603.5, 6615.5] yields -4.07 angstroms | 3.58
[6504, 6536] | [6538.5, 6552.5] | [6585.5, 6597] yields 0.83 angstroms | 4.23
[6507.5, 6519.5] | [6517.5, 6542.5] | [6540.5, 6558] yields -1.06 angstroms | 4.09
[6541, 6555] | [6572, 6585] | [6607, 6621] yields 0.44 angstroms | 4.02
